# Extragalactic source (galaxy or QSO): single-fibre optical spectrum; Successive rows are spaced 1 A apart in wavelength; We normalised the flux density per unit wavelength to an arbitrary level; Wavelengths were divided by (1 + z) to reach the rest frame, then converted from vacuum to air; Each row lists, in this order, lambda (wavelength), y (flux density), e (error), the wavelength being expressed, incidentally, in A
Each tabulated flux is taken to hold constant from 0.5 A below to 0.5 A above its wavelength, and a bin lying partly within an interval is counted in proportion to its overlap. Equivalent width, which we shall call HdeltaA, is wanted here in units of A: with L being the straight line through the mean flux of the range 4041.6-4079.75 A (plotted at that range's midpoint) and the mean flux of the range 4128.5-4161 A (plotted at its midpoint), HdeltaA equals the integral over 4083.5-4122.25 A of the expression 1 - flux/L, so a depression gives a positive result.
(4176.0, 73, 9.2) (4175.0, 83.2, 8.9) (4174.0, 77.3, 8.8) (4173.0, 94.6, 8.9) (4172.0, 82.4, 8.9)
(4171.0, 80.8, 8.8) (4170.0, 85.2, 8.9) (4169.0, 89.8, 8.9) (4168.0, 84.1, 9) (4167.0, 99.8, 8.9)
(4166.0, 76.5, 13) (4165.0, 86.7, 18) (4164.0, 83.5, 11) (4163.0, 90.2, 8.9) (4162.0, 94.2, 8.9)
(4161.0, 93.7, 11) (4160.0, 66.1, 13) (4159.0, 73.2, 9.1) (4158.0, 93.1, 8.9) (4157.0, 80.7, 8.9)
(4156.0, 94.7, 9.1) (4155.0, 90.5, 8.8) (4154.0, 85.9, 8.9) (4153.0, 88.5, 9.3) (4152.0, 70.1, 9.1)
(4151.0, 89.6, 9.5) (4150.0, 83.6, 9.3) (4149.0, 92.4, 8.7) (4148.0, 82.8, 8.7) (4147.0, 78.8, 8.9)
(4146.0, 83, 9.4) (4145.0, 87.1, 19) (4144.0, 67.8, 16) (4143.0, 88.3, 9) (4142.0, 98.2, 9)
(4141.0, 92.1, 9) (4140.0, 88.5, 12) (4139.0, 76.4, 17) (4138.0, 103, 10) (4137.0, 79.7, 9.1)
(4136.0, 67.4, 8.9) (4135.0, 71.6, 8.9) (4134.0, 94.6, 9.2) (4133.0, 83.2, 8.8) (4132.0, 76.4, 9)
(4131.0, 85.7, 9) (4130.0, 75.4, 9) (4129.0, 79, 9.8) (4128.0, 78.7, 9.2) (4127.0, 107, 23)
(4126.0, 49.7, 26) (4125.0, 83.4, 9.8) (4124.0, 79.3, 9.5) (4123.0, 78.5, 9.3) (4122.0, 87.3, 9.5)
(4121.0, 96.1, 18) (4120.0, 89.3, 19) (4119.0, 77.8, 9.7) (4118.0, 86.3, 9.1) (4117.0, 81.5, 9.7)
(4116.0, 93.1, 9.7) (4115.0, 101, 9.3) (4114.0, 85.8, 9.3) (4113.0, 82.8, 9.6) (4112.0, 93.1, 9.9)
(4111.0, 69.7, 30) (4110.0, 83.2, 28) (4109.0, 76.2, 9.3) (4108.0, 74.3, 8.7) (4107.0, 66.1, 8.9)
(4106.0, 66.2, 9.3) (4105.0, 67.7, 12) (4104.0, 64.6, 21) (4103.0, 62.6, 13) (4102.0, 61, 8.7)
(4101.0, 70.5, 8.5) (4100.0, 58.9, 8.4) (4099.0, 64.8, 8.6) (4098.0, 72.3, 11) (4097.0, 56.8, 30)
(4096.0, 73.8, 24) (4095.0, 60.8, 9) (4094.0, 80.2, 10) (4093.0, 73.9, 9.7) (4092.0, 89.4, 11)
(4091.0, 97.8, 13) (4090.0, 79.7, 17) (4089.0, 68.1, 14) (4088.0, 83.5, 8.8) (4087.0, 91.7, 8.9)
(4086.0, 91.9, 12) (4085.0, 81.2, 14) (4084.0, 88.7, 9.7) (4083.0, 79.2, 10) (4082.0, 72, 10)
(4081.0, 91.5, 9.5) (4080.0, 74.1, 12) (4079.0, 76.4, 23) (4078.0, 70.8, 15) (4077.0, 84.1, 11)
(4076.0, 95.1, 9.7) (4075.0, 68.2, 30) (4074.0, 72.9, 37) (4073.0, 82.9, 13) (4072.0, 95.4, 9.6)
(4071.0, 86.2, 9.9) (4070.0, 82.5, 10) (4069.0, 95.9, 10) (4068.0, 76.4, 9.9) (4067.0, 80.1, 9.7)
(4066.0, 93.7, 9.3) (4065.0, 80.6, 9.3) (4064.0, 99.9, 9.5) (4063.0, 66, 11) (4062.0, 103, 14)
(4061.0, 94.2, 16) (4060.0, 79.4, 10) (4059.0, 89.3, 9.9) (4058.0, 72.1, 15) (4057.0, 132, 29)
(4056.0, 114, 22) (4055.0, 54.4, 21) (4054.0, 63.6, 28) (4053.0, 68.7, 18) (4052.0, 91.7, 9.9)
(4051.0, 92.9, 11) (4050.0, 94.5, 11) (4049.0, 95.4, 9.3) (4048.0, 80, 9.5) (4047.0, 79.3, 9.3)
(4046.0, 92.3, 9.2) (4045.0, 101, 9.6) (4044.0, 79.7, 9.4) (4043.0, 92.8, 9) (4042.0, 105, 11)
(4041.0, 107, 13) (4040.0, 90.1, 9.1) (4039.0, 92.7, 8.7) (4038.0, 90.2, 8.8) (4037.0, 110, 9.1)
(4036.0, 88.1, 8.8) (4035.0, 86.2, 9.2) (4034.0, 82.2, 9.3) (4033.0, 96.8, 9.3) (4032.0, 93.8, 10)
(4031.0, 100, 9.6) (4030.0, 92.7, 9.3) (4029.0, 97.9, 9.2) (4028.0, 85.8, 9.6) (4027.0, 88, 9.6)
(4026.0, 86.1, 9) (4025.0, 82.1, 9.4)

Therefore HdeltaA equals 3.1 A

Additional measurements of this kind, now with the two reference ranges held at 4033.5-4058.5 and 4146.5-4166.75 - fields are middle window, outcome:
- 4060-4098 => 2.9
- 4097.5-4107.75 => 2.6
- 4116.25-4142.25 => 0.9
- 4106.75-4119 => 0.6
